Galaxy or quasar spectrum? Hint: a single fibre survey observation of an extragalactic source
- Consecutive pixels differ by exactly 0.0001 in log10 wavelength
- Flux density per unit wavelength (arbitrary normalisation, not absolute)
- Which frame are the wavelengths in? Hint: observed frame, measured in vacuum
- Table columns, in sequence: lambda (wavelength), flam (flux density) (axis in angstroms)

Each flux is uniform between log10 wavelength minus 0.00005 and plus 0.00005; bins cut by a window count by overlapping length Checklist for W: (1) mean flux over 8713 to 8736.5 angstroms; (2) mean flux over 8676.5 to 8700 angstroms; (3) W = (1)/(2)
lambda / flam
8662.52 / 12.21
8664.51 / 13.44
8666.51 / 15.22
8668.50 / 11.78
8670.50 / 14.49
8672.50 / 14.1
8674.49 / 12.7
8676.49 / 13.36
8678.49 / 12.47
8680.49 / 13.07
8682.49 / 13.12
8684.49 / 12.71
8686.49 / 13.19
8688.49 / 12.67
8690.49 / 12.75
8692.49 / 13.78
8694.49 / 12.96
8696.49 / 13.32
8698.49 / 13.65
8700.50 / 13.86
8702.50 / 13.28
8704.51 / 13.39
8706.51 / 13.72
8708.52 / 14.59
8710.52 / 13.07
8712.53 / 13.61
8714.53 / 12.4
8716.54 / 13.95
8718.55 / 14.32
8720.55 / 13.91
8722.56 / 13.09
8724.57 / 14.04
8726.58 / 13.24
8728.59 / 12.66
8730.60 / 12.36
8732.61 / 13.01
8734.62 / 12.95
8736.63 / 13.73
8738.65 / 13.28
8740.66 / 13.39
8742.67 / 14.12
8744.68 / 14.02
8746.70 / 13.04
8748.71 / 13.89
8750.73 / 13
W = 1.02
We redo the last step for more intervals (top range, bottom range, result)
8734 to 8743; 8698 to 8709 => 0.98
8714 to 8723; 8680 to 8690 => 1.05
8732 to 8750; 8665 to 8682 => 1.01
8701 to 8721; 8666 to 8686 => 1.03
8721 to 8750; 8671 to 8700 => 1.01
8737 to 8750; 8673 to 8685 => 1.05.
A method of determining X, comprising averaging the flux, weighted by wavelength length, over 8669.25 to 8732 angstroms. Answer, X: 13.3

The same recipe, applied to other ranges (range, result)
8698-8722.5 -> 13.6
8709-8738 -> 13.3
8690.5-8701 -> 13.4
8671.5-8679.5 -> 13.2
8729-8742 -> 13.1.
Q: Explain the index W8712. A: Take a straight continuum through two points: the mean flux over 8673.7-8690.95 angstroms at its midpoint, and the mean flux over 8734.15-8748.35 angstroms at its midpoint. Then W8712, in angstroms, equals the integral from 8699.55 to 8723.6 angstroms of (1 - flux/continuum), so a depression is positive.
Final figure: -0.70 angstroms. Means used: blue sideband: 12.9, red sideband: 13.5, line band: 13.6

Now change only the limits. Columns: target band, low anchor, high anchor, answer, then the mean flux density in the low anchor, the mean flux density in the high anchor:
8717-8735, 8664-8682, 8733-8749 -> 0.23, 13.4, 13.5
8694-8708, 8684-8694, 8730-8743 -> -0.45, 13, 13.2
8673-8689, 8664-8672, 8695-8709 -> 0.88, 13.8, 13.6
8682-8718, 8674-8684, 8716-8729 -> -0.21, 12.9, 13.6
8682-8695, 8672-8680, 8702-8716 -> 0.20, 13.1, 13.5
